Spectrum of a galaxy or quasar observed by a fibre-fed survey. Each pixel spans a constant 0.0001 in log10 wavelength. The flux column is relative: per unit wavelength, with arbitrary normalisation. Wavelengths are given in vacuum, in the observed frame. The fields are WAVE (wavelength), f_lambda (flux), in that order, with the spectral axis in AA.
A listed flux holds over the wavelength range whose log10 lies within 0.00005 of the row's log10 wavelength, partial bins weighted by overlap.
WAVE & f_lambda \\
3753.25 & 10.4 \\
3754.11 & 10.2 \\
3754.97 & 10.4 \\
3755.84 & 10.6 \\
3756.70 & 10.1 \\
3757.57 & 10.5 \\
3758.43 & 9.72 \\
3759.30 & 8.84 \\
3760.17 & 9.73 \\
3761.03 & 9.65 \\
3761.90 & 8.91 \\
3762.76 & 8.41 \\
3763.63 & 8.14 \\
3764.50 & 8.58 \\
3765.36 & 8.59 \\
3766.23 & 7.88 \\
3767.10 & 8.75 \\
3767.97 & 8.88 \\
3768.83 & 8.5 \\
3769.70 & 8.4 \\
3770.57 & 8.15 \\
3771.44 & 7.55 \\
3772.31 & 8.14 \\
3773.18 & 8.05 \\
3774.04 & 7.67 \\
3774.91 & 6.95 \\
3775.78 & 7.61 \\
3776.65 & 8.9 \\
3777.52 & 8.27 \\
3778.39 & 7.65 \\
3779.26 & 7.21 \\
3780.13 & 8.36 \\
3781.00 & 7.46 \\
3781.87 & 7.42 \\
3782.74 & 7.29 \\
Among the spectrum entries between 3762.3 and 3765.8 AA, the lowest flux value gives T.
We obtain 8.14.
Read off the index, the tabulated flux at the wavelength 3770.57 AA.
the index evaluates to 8.15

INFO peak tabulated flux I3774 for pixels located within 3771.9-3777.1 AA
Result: 8.9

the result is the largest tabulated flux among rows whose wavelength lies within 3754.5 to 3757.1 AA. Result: 10.6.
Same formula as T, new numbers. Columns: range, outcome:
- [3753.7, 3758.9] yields 9.72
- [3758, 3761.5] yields 8.84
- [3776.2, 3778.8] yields 7.65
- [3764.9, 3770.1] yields 7.88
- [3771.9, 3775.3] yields 6.95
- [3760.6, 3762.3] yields 8.91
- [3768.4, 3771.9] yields 7.55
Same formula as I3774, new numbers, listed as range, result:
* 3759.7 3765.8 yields 9.73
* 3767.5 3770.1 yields 8.88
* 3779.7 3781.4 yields 8.36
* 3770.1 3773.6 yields 8.15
